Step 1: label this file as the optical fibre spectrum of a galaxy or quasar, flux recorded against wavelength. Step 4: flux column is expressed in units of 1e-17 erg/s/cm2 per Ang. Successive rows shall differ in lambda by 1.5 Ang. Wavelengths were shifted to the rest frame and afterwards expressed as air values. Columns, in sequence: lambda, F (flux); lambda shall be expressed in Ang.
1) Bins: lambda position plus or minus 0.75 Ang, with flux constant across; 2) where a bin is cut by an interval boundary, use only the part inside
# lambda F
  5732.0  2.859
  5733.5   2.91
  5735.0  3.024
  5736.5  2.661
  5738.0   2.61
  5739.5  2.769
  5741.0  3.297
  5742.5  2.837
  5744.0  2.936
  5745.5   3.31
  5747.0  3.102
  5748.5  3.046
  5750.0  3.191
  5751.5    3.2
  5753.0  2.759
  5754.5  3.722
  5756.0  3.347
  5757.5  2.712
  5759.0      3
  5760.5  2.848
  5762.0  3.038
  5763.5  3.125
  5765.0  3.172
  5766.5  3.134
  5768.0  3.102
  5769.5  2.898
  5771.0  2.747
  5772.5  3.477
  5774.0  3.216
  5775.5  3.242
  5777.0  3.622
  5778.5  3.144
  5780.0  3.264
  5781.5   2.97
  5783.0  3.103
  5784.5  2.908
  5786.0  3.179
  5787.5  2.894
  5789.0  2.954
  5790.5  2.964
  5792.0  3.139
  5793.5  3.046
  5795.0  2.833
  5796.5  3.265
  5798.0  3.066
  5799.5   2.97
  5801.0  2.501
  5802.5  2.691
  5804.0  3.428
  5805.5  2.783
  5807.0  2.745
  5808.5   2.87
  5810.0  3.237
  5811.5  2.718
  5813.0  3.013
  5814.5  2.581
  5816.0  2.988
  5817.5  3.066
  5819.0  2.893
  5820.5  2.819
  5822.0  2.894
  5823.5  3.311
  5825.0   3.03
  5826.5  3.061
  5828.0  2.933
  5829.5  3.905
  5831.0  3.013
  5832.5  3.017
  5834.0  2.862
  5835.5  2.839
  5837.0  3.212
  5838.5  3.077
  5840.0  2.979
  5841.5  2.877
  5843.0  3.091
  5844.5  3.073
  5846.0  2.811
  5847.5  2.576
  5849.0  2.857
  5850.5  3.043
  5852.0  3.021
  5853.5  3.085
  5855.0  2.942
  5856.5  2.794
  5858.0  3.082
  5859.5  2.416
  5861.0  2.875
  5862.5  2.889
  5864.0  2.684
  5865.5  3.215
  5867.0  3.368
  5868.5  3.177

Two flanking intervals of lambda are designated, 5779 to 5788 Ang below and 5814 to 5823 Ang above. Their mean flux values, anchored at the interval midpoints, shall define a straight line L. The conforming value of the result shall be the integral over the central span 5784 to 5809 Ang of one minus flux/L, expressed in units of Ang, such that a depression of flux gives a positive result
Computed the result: 0.4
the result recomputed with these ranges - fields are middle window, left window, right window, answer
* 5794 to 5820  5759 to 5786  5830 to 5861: 1.0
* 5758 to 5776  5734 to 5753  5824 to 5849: -0.5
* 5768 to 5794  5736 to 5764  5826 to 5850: -0.7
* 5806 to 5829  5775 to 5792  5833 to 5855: 0.5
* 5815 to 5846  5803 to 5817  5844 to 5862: -1.4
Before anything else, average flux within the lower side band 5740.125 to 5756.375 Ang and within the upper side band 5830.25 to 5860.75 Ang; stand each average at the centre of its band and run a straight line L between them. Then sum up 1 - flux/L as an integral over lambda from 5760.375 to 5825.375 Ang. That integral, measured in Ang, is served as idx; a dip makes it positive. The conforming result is 0.6 Ang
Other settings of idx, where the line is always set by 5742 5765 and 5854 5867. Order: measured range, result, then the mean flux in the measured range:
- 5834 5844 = -0.2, 3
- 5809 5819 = 0.2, 2.93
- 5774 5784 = -0.6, 3.22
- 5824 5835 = -0.6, 3.12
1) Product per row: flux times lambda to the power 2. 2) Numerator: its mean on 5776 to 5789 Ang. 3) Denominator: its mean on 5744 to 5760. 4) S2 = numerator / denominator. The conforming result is 1.0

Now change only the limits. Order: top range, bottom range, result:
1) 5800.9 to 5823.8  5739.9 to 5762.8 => 0.96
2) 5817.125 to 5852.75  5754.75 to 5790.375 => 0.99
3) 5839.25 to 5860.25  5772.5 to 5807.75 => 0.97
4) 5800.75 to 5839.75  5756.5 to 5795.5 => 0.99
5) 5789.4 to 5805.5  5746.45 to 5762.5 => 0.98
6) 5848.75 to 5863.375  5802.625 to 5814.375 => 1.00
